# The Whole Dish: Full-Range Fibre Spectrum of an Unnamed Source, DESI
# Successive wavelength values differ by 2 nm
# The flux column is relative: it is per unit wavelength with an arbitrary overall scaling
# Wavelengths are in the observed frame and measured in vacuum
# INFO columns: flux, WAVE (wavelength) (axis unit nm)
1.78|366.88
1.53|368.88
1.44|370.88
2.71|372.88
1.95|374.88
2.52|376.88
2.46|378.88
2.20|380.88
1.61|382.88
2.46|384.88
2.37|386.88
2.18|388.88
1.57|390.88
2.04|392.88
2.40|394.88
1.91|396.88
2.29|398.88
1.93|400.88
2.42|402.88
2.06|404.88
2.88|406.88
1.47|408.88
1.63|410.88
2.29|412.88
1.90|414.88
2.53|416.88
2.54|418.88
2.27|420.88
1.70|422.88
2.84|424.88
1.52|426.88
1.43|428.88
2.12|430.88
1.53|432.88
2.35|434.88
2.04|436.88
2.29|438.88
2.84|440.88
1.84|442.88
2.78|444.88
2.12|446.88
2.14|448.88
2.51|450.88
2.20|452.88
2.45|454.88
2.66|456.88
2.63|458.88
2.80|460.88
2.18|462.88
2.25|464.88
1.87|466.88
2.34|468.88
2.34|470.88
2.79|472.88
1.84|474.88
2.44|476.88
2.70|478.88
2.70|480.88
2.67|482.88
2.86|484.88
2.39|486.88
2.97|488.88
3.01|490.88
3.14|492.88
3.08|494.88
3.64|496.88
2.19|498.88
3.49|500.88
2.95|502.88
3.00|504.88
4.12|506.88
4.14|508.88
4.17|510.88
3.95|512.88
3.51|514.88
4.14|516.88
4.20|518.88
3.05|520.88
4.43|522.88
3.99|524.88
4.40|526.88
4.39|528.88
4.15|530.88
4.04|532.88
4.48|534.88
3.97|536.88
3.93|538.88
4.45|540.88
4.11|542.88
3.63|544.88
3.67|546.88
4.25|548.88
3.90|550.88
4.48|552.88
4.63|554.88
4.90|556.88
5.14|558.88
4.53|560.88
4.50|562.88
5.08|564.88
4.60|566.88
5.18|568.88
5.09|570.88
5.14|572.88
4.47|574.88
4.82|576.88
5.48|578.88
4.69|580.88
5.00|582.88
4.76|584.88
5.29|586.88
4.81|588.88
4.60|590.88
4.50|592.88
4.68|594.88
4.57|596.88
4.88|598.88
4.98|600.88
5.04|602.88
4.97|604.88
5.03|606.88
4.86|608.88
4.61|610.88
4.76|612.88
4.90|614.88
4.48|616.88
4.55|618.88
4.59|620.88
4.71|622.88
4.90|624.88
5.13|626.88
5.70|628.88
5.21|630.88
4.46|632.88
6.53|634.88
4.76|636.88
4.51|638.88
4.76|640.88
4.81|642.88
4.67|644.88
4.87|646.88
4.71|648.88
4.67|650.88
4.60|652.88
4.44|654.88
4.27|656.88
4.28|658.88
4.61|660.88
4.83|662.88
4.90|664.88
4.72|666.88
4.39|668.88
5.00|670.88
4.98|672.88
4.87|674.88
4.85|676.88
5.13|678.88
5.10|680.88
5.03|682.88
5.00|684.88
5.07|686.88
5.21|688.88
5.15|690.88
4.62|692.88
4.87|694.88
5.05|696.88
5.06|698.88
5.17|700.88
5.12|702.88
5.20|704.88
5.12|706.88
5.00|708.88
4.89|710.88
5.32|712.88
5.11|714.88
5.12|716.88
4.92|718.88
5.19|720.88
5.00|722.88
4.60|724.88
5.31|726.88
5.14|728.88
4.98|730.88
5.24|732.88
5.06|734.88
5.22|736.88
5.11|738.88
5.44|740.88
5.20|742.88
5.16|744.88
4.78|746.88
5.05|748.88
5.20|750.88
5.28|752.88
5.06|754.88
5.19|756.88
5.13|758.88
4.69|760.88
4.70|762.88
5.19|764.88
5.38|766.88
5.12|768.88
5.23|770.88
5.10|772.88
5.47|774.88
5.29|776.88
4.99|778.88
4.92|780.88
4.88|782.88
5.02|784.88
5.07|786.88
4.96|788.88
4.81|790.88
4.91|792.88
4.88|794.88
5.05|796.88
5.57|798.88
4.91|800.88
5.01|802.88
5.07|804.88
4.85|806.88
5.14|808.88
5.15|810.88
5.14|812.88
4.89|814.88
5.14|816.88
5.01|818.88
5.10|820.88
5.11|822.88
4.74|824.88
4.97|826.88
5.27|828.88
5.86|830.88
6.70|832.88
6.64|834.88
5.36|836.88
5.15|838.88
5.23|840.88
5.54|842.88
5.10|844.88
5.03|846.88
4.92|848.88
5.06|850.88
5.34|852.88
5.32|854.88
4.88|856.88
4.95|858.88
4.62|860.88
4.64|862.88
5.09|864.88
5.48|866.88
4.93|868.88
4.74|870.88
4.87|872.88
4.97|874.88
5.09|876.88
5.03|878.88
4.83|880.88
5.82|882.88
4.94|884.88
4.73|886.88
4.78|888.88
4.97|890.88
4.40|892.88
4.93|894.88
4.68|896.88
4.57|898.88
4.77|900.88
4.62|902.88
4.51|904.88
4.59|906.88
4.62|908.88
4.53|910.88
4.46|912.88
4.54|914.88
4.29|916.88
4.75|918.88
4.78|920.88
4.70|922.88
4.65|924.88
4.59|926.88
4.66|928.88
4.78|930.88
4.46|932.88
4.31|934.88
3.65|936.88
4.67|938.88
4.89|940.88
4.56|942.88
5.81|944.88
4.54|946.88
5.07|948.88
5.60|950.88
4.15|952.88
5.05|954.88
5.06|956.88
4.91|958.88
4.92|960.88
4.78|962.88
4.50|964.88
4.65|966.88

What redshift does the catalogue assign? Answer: 0.27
